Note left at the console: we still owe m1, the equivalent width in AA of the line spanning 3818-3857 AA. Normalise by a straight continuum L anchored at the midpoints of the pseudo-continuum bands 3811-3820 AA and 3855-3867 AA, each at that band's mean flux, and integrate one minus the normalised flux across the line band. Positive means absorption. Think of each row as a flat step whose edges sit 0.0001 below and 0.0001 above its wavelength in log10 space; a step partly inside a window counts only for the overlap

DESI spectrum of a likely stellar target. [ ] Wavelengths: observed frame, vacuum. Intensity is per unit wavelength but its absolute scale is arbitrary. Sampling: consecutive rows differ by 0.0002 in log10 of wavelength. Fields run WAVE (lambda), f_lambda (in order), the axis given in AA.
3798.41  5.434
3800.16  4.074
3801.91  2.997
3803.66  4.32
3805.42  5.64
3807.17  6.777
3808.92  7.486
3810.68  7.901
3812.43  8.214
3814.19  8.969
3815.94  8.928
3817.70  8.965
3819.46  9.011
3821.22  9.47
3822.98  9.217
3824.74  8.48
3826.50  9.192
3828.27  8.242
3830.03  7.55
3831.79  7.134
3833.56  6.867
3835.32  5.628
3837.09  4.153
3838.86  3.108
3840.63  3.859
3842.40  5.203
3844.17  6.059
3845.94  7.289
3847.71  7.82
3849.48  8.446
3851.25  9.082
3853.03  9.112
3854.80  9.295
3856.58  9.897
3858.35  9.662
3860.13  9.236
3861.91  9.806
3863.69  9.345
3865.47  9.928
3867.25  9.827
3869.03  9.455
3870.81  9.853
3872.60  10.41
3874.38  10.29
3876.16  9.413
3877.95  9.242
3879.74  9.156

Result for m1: 7.3 AA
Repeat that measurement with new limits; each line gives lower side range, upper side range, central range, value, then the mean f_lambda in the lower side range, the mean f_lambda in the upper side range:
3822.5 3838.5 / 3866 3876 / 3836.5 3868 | 3.28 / 7.2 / 9.93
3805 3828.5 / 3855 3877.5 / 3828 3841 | 4.49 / 8.38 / 9.73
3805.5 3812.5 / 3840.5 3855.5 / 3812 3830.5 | -3.56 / 7.31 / 7.51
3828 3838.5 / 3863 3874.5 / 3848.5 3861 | -1.15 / 6.33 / 9.85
